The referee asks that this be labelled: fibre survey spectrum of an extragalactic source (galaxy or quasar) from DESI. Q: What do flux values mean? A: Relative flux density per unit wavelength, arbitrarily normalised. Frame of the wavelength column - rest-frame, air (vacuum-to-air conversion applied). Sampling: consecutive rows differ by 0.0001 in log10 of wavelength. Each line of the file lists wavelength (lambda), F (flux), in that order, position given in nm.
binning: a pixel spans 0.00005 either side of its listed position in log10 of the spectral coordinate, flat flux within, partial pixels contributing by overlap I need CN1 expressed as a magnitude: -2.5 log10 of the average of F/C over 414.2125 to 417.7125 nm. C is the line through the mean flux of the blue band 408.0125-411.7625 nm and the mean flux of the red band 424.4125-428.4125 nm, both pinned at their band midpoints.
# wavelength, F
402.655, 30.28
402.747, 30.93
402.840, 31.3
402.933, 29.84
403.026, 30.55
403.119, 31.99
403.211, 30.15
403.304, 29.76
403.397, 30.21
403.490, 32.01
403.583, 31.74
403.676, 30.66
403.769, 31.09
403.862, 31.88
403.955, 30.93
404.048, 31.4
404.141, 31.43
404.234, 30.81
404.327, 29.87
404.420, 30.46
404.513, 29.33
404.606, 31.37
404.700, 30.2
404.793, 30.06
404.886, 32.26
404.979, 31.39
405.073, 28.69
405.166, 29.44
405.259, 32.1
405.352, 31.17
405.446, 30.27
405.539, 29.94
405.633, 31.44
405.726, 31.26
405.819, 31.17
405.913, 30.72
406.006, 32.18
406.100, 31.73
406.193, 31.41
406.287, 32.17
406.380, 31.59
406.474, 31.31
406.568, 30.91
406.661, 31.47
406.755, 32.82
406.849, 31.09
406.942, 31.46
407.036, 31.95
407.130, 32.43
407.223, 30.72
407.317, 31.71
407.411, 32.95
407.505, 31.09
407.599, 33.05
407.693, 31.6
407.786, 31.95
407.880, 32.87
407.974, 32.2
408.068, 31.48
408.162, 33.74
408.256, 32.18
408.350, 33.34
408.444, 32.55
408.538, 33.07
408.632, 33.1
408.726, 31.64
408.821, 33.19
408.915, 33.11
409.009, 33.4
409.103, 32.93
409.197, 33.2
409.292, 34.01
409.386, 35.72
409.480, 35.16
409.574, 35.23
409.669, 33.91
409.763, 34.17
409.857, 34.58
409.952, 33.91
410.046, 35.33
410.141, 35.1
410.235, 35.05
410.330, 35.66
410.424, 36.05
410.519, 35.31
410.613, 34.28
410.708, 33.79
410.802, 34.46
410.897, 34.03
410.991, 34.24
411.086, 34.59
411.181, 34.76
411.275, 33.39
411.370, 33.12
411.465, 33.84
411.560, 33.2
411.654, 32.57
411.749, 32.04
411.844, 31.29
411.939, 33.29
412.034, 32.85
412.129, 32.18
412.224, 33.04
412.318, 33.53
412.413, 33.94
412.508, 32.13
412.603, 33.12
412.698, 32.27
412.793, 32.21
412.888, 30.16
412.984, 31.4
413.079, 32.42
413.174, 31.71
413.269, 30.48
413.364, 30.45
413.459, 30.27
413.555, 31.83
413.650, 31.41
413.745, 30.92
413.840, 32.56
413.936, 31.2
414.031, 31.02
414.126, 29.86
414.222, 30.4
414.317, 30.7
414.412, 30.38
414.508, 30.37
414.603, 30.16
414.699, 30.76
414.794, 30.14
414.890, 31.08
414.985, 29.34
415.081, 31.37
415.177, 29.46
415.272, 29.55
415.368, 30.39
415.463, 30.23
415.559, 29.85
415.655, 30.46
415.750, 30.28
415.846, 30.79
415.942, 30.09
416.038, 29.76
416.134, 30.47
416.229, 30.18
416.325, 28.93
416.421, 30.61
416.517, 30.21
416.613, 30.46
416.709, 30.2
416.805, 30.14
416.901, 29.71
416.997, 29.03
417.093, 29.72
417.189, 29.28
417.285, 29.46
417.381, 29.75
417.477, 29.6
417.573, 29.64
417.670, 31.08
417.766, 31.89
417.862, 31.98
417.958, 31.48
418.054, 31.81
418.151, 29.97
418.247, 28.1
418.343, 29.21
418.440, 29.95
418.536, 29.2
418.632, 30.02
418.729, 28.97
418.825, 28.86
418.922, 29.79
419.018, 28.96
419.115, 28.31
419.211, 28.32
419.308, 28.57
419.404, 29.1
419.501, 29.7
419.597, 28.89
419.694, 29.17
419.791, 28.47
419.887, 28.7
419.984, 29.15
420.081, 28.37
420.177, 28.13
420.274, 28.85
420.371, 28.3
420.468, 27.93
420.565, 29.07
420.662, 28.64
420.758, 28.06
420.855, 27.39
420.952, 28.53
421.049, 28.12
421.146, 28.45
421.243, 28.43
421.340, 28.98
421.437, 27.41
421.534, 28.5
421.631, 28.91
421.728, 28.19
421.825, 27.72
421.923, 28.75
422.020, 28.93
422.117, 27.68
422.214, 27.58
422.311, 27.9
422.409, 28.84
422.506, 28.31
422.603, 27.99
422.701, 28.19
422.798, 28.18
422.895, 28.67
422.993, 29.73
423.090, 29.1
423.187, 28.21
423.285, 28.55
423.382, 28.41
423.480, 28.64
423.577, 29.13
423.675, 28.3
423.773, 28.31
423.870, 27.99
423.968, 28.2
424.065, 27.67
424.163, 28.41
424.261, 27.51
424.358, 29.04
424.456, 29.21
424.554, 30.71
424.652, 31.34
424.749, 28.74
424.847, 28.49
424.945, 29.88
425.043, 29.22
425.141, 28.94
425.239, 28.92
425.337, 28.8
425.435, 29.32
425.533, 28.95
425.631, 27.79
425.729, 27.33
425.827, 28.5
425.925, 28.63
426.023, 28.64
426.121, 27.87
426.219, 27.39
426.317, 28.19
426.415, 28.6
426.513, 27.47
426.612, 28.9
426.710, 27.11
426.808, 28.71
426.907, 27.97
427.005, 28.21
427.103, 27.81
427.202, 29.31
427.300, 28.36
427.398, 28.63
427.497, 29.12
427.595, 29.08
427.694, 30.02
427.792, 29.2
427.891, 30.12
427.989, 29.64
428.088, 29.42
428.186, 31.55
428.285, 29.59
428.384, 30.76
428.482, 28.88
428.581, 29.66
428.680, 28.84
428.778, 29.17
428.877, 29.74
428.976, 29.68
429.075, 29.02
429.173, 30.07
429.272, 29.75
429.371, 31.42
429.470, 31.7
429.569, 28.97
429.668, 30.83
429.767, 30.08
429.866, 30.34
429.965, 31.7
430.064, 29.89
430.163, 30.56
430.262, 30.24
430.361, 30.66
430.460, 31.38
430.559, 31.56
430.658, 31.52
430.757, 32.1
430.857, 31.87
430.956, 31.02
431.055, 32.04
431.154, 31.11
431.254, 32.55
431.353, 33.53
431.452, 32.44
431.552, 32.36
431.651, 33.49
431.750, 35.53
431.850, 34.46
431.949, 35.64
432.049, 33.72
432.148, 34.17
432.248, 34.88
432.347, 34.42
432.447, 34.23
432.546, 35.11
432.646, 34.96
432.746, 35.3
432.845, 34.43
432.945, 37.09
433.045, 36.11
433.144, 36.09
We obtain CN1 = 0.068 mag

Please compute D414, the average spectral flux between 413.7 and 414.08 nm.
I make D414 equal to 31.4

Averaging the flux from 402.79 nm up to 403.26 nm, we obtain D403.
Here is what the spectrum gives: 30.7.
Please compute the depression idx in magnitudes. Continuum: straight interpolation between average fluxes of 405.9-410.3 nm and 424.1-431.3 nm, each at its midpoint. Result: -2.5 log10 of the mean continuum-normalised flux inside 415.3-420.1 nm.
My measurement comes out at 0.05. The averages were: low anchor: 32.8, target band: 29.7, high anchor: 29.6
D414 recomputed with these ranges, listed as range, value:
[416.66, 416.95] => 30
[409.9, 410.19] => 34.7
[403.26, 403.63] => 30.9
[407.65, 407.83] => 31.9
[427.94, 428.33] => 30.1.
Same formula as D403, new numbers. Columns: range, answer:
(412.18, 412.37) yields 33.5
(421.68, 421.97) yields 28.1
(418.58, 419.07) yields 29.3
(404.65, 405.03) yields 30.9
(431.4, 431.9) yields 33.7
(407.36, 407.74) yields 32.2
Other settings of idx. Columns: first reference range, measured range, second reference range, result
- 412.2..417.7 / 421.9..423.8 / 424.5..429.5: 0.04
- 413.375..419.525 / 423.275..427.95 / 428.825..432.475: 0.09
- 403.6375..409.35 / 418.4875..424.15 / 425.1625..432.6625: 0.08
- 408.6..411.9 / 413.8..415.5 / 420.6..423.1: 0.05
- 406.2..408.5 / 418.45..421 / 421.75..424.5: 0.02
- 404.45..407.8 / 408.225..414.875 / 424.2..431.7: -0.06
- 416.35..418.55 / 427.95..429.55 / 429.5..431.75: 0.05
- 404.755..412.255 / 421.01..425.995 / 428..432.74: 0.12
